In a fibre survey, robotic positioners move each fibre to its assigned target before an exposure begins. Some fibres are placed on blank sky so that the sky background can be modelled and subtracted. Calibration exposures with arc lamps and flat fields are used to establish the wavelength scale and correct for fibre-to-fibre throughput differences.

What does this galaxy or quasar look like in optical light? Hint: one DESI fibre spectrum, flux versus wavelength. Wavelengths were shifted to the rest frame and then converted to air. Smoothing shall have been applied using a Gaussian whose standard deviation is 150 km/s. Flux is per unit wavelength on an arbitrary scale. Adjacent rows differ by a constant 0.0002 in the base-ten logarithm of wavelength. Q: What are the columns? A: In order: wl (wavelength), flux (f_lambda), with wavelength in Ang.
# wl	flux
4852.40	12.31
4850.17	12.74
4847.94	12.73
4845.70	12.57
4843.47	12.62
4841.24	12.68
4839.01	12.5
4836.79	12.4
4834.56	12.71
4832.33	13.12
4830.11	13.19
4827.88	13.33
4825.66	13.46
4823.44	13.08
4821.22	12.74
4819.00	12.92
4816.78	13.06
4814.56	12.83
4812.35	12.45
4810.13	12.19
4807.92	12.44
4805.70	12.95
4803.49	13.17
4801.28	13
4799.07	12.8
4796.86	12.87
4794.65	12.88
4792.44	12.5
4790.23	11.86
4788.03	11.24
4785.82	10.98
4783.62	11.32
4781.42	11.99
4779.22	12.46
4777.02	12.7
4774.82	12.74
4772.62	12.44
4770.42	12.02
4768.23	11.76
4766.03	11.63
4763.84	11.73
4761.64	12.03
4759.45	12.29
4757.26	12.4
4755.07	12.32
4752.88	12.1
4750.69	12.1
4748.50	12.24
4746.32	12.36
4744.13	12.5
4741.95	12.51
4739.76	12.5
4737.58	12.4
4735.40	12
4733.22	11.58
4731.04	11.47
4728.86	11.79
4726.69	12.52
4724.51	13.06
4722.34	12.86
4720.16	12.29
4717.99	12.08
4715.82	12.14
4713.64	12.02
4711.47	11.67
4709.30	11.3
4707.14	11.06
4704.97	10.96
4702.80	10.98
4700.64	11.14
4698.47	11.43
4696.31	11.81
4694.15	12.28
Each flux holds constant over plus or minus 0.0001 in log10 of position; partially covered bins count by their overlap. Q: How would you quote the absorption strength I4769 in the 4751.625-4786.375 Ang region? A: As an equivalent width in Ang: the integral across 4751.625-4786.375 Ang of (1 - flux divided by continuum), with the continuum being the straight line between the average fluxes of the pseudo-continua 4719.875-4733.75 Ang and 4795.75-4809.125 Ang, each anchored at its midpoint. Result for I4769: 1.4 Ang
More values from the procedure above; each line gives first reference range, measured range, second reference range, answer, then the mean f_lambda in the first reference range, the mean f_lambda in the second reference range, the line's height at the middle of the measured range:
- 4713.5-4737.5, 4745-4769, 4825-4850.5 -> 0.5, 12.2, 12.8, 12.4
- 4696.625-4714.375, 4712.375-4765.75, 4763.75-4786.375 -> -2.5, 11.3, 12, 11.7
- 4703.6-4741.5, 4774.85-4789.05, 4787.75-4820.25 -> 0.7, 12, 12.6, 12.5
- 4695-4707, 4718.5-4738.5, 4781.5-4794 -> -1.4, 11.3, 11.7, 11.4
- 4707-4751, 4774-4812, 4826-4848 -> 0.5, 12.1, 12.8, 12.5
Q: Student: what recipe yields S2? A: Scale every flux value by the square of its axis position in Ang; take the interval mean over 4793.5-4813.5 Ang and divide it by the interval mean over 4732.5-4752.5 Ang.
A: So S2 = 1.1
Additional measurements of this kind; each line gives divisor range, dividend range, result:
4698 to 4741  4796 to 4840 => 1.13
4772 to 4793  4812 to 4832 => 1.10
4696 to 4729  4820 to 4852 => 1.14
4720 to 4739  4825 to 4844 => 1.10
